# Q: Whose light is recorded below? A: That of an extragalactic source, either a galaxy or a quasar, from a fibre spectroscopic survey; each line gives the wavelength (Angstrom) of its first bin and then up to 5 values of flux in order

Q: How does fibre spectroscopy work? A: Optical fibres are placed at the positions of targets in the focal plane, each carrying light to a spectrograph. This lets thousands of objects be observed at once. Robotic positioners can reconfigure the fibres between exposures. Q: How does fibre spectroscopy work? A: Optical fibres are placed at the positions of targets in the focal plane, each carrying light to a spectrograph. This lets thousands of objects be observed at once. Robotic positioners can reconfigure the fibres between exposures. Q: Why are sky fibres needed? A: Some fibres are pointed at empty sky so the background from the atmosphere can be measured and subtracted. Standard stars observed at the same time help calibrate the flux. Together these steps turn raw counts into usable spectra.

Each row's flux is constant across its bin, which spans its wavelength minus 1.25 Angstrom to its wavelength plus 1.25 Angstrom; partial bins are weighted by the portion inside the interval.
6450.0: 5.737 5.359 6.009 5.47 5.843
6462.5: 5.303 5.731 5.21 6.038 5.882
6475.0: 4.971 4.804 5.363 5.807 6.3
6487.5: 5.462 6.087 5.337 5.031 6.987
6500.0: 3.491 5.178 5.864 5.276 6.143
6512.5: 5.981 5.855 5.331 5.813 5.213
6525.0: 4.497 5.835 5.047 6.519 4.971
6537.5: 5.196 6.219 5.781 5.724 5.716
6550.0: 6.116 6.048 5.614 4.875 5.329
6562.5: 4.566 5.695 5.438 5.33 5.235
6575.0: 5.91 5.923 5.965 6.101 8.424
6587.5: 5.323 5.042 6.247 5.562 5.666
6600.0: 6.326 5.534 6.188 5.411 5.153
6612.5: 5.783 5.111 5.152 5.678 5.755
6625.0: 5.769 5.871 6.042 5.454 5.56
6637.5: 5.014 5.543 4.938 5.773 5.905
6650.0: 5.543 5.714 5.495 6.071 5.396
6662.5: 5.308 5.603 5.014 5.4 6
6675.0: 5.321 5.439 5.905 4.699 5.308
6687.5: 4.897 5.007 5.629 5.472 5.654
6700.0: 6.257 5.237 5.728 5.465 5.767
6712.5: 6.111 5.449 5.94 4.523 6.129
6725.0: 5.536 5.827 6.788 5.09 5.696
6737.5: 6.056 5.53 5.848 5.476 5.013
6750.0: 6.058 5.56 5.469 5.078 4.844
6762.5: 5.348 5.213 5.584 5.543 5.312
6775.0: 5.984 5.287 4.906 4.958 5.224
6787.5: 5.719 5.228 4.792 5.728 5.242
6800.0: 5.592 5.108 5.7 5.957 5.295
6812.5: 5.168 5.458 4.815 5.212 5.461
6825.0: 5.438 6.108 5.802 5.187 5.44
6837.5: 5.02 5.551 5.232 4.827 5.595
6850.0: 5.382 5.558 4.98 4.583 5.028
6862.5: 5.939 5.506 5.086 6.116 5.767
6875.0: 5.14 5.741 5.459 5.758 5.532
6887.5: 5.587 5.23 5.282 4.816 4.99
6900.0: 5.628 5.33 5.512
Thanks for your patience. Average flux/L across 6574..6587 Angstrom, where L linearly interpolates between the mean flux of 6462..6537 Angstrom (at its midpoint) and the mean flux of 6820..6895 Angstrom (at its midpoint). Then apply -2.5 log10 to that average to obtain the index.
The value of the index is -0.17 mag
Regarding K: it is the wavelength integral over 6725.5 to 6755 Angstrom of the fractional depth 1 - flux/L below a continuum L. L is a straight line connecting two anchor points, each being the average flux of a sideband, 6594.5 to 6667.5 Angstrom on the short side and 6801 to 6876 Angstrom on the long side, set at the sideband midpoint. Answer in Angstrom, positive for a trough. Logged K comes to -1.22 Angstrom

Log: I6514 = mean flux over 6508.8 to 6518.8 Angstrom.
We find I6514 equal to 5.83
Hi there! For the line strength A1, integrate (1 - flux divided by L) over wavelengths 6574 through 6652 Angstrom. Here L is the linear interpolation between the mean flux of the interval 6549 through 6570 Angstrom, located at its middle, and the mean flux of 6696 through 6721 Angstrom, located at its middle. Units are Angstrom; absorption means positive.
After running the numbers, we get -3.2 Angstrom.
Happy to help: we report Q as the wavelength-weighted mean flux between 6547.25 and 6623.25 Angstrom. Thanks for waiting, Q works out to 5.68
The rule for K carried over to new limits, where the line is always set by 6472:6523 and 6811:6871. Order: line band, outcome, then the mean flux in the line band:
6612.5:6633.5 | -0.6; 5.62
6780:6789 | 0.2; 5.24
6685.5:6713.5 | -0.7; 5.55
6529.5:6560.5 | -0.8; 5.65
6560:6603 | -2.2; 5.77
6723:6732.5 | -0.9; 5.93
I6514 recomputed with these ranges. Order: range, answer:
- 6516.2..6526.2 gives 5.22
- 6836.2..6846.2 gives 5.16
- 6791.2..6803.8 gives 5.29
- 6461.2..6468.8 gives 5.42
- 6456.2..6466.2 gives 5.59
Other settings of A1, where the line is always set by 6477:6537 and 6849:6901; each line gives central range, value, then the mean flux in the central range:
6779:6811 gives 0.4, 5.35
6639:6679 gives -0.5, 5.53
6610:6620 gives 0.2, 5.37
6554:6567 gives 0.6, 5.22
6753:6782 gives 0.5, 5.32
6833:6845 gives 0.3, 5.25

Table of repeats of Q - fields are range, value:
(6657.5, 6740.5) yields 5.56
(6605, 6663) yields 5.56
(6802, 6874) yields 5.39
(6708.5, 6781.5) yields 5.55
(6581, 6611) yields 5.92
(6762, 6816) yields 5.38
